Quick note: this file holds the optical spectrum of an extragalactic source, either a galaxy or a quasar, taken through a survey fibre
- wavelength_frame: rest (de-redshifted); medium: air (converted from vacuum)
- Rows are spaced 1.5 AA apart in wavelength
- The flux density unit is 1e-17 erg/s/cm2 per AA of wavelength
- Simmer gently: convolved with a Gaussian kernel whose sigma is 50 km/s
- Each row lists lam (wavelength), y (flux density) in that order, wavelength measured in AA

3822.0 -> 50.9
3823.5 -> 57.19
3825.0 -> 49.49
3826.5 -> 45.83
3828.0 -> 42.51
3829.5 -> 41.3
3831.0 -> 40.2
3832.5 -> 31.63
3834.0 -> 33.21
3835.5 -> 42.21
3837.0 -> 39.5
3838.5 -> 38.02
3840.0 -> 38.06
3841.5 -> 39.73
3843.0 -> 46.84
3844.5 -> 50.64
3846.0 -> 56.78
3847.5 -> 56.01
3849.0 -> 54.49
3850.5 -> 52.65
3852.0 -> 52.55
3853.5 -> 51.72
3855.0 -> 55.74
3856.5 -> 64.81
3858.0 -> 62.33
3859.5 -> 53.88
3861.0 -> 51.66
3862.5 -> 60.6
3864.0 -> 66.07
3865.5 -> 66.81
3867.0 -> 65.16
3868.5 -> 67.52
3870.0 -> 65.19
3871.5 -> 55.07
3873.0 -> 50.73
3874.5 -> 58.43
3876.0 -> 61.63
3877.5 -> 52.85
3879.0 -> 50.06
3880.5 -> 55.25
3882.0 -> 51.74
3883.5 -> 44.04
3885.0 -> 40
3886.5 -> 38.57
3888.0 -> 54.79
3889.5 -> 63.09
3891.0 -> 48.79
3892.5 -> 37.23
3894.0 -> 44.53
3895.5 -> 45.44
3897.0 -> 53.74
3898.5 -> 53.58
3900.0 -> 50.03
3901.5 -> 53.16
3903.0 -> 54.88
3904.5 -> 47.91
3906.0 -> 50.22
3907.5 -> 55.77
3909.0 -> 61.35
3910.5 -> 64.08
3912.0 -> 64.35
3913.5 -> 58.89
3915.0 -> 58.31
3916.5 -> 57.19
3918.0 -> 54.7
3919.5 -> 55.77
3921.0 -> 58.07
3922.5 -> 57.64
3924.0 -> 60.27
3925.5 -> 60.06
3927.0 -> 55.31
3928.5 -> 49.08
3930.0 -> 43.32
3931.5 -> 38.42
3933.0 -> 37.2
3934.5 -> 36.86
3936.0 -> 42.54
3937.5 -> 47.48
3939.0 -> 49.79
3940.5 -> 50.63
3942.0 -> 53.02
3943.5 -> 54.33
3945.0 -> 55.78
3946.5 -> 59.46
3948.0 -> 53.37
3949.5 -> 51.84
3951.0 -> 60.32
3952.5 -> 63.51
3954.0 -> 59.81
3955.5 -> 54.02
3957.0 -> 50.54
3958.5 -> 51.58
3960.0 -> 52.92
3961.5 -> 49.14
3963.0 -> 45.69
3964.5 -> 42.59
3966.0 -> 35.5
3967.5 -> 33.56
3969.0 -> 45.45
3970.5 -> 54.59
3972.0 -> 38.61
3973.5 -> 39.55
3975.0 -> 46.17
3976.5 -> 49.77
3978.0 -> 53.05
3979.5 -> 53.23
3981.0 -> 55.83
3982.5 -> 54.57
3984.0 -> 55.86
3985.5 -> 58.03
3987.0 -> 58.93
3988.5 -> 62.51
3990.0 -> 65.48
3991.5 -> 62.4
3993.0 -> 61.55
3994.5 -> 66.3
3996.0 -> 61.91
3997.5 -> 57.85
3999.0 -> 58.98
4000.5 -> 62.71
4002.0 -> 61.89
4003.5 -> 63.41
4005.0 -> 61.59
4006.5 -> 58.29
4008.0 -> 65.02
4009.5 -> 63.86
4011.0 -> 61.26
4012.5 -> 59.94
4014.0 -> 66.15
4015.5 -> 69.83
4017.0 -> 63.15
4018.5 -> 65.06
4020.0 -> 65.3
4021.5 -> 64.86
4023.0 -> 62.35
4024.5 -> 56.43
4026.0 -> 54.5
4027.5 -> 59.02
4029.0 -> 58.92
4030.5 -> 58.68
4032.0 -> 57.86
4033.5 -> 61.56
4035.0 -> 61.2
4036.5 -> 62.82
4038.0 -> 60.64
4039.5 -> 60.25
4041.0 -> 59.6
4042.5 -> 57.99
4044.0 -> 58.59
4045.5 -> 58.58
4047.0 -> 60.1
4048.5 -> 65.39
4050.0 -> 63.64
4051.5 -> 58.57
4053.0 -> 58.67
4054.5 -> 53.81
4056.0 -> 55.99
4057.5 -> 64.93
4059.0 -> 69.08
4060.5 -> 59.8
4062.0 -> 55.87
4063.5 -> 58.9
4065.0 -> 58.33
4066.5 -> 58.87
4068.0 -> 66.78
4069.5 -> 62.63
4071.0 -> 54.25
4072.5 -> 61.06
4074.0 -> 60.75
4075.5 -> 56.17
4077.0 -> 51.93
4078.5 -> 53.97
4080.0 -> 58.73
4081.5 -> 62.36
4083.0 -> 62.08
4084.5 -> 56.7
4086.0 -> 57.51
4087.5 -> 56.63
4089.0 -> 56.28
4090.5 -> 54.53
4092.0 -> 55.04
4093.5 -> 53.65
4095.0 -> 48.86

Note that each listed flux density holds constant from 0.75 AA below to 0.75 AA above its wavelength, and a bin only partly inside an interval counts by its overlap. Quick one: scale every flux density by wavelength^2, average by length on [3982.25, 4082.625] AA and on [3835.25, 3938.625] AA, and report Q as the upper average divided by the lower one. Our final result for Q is 1.2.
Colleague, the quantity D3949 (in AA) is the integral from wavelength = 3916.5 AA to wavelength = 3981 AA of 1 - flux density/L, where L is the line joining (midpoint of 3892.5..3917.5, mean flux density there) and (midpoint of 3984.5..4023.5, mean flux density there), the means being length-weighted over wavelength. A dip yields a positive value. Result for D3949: 8.4 AA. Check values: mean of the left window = 54.1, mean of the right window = 62.6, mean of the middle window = 50.3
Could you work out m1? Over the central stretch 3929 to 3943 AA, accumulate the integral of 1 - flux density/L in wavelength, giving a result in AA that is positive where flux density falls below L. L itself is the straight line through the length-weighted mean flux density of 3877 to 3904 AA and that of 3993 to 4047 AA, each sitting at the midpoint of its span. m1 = 2.4 AA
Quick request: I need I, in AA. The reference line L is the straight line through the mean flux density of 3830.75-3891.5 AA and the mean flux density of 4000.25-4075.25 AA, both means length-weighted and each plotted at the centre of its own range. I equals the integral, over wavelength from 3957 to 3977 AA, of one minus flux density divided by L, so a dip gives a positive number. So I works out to 4.3 AA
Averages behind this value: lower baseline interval 52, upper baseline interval 60.9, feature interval 45.2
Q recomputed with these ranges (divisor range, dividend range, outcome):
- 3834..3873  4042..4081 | 1.23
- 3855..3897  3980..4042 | 1.20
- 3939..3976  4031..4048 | 1.25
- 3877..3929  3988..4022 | 1.25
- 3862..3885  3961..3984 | 0.86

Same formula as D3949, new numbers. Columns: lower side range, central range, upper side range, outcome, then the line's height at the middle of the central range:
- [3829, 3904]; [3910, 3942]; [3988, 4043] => 1.8 AA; 55.4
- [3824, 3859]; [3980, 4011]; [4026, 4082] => -2.5 AA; 56.2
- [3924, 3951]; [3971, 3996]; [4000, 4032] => 0.8 AA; 56.9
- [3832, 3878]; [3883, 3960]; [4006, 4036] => 5.8 AA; 56.5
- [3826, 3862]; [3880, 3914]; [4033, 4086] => -0.7 AA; 50.6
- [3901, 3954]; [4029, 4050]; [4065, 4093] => -1.2 AA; 56.9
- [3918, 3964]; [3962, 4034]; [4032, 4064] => -0.7 AA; 56.4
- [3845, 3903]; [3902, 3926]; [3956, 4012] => -1.3 AA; 54.5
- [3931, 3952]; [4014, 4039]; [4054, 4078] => -2.3 AA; 56.3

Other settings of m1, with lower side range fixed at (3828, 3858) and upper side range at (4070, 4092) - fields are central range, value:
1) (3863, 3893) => -4.0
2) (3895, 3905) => -0.4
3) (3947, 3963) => -0.8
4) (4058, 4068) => -0.7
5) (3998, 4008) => -1.4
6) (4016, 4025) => -1.4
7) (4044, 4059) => -1.2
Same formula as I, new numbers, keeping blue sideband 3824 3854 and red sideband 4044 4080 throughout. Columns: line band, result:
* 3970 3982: 1.1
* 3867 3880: -2.9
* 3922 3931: -0.5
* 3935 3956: -0.7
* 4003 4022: -2.5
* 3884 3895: 0.4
